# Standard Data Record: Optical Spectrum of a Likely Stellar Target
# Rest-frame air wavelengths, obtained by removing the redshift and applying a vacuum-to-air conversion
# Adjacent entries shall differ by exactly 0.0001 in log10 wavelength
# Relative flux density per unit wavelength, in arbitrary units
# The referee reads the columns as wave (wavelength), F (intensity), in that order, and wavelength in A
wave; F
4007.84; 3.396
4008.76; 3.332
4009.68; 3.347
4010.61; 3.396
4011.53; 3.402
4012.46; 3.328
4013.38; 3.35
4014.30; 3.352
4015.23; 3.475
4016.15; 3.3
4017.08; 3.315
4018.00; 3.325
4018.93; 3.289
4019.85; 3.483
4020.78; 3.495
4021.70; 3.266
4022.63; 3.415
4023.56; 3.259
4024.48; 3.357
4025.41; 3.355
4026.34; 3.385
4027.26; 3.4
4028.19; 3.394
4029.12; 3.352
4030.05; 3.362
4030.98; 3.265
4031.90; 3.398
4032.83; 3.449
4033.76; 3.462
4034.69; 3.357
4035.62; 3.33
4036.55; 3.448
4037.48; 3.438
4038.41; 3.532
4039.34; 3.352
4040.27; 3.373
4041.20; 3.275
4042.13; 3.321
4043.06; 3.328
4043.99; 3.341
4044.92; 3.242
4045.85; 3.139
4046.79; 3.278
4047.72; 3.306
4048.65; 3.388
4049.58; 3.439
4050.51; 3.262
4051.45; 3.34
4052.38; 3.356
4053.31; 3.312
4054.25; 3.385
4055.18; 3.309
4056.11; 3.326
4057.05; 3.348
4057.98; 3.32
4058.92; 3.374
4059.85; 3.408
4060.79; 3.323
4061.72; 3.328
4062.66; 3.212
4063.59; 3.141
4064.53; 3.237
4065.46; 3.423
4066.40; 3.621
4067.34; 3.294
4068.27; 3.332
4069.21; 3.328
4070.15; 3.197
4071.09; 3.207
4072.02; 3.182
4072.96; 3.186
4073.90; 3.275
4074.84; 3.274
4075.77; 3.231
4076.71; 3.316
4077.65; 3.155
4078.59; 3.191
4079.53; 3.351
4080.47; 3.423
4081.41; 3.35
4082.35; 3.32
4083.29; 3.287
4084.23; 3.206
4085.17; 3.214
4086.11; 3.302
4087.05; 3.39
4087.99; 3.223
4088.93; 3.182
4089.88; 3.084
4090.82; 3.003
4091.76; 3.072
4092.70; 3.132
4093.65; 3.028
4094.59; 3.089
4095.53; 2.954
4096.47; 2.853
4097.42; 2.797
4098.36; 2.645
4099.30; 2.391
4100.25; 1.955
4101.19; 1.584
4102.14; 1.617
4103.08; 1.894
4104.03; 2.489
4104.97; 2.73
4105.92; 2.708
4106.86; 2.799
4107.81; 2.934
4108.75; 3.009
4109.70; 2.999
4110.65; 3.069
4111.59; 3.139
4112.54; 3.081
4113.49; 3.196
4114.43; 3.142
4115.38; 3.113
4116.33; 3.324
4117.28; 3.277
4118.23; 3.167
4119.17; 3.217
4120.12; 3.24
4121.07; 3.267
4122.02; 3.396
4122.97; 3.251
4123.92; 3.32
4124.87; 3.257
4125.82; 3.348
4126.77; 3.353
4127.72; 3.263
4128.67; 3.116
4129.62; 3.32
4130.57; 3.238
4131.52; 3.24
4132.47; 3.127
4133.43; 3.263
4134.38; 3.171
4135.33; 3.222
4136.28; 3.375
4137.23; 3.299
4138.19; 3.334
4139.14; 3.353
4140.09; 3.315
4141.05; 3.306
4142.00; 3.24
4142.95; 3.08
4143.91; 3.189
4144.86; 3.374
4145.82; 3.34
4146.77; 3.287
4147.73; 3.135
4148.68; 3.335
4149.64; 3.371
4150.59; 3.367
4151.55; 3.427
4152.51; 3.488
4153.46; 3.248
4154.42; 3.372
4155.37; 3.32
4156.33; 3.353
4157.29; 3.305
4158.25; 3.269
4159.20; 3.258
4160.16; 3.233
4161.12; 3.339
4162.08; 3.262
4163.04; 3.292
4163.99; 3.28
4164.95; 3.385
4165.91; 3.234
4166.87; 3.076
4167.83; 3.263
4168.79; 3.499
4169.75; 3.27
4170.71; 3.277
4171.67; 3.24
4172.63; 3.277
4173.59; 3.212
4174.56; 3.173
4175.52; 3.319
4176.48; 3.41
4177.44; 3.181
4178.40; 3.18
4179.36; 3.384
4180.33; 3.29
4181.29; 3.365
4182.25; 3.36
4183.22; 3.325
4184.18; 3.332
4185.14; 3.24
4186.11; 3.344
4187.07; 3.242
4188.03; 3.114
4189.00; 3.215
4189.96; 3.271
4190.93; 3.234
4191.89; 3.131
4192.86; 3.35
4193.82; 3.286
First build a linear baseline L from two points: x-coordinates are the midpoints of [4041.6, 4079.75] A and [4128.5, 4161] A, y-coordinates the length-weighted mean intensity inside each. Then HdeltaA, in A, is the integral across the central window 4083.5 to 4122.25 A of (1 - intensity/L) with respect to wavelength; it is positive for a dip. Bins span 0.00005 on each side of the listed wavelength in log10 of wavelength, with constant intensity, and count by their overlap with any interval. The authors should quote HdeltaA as 4.3 A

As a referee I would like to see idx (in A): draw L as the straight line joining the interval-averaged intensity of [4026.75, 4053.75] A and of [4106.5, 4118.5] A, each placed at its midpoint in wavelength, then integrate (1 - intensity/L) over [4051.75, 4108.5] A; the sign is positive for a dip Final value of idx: 2.5 A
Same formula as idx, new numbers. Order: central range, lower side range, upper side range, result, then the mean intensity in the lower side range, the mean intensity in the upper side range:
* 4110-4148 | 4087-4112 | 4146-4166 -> -2.46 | 2.76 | 3.32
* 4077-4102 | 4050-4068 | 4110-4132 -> 2.24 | 3.33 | 3.23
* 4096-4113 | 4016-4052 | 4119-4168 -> 3.67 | 3.35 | 3.28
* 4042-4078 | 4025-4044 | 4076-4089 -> 0.26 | 3.38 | 3.28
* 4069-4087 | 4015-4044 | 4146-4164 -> 0.46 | 3.37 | 3.32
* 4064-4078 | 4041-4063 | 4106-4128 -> -0.03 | 3.32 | 3.17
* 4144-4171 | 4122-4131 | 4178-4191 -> -0.23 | 3.28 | 3.28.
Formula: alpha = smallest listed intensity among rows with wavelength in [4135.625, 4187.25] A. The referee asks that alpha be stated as 3.076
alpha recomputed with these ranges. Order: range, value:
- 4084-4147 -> 1.584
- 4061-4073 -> 3.141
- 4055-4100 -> 2.391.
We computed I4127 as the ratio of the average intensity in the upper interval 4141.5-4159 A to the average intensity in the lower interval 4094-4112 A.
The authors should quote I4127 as 1.3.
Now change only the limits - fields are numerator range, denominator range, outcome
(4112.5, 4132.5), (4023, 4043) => 0.96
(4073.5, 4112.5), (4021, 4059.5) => 0.88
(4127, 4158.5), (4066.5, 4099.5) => 1.04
